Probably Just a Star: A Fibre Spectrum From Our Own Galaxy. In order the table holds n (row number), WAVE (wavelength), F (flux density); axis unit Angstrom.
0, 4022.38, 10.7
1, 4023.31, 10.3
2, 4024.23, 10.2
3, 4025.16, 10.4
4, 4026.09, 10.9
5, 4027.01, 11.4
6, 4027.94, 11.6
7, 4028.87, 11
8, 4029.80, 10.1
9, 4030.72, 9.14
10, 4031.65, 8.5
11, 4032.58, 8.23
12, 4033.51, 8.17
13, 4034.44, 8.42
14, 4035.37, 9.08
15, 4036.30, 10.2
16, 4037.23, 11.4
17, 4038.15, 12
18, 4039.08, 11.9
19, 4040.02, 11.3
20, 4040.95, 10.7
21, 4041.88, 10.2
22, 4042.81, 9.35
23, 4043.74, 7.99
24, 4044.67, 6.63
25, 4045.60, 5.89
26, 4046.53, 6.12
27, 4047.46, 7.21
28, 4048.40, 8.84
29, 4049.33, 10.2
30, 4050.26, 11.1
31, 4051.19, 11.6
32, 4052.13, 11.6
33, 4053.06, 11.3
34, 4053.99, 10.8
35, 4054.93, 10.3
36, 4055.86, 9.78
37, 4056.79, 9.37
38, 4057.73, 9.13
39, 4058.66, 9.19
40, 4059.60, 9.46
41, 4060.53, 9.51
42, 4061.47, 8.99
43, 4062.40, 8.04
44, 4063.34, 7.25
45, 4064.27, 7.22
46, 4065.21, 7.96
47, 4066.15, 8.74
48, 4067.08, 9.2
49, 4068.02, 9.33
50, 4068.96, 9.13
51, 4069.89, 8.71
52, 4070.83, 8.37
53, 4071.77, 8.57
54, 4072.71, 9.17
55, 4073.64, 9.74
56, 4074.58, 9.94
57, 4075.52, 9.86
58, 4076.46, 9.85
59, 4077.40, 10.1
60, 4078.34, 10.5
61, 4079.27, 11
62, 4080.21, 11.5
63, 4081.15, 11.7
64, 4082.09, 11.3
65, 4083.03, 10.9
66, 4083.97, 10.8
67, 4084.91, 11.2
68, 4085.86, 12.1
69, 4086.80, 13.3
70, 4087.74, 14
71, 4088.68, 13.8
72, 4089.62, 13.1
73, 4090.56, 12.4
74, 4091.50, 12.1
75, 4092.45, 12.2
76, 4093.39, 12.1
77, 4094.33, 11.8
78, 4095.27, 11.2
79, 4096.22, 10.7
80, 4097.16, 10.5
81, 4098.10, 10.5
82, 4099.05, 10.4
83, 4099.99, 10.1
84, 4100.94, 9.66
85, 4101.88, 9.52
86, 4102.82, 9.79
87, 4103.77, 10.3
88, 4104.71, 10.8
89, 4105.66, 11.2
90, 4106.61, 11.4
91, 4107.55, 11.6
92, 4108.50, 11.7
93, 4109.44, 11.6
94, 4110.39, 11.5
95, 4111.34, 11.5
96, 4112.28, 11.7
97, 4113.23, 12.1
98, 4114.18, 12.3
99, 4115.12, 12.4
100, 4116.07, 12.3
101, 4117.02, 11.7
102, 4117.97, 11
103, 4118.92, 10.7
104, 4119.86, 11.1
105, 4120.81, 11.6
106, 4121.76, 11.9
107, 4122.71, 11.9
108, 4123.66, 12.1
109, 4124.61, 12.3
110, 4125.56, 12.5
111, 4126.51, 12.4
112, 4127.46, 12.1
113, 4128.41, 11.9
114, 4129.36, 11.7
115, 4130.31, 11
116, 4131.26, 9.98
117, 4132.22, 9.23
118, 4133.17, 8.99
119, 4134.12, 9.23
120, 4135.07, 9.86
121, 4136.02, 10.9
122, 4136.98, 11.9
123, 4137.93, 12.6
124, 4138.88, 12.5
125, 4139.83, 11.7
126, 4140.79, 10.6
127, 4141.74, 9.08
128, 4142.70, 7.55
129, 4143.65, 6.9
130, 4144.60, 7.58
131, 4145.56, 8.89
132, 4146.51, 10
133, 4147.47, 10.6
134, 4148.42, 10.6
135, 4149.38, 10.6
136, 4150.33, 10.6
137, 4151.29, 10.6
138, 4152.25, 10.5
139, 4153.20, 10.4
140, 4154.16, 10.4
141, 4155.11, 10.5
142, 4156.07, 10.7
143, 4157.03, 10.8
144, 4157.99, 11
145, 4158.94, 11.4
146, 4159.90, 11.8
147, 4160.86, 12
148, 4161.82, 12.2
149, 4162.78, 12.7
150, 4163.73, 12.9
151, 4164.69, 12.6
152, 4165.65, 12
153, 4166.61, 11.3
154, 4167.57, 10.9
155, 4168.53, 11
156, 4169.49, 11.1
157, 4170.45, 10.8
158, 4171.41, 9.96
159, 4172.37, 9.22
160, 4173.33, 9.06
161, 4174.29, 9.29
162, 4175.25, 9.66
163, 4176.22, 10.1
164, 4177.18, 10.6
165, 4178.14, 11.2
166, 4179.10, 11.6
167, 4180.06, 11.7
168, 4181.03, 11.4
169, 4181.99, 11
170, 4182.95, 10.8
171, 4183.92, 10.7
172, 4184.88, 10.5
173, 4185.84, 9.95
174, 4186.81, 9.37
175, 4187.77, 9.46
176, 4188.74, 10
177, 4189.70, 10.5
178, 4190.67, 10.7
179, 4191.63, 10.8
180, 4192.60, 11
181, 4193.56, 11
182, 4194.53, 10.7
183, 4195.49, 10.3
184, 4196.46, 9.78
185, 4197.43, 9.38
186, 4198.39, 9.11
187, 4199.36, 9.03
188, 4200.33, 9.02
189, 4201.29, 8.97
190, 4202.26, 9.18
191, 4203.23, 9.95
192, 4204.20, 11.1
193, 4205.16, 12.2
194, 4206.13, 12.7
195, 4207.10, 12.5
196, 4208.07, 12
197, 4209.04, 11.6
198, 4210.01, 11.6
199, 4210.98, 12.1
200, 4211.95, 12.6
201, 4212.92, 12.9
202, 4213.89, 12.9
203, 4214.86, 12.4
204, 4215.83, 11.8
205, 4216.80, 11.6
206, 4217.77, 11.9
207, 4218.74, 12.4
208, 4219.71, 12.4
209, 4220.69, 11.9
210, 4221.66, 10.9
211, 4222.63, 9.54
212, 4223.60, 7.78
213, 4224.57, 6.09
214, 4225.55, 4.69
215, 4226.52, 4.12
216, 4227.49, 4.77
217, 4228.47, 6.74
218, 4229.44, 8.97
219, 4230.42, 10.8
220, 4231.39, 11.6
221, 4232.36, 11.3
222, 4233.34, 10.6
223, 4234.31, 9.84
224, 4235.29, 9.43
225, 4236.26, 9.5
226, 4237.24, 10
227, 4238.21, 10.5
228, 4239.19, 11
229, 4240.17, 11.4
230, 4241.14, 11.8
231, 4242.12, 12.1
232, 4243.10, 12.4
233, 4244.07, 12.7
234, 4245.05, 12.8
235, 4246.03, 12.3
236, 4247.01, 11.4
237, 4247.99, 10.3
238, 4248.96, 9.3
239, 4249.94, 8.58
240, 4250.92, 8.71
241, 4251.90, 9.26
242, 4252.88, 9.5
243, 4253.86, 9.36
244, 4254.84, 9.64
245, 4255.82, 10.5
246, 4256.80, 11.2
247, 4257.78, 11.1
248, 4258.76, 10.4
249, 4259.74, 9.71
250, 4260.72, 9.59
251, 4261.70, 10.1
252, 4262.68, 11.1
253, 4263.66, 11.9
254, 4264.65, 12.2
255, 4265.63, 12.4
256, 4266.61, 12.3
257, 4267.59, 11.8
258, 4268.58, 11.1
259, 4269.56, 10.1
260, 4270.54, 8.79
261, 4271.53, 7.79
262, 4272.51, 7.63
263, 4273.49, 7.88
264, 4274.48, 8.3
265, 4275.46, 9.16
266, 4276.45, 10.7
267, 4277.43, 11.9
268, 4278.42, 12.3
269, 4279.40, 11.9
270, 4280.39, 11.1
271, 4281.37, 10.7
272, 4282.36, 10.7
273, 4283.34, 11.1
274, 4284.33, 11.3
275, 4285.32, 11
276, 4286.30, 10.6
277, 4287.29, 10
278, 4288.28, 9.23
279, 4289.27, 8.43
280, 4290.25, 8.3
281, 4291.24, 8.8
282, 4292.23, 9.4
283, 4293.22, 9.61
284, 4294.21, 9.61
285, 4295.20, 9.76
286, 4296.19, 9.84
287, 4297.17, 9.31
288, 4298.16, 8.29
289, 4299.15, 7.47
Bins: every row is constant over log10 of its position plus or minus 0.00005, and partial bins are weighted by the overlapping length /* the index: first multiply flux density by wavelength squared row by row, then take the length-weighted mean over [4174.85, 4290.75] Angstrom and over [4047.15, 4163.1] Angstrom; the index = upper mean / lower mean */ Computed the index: 1.04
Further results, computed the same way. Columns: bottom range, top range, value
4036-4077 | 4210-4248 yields 1.22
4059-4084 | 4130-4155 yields 1.10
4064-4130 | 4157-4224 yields 1.04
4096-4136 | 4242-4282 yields 1.01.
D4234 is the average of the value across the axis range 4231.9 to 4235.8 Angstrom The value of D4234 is 10.3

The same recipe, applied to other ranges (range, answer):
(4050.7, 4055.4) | 11.1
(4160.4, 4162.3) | 12.1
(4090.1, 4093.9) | 12.2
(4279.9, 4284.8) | 11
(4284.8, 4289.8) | 9.85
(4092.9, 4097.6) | 11.3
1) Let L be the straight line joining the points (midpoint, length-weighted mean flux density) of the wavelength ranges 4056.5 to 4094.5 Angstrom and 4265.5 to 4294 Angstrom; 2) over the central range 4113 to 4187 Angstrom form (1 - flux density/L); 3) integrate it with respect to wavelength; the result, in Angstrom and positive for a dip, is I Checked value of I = -4.66 Angstrom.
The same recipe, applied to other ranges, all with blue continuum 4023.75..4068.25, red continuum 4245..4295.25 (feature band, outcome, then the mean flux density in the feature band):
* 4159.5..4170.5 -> -2.13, 11.8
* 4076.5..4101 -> -4.68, 11.5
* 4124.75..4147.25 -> -1.43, 10.4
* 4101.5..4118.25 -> -2.84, 11.4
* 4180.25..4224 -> -3.84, 10.9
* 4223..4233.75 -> 2.28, 7.95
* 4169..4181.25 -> -0.61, 10.4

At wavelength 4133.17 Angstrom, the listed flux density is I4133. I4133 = 8.99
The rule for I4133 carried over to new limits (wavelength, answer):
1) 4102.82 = 9.79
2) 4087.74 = 14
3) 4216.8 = 11.6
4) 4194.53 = 10.7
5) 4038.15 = 12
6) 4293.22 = 9.61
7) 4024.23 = 10.2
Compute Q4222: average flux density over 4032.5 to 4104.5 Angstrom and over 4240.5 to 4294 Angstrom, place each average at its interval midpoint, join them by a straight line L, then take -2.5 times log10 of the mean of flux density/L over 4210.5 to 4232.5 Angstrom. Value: 0.027 mag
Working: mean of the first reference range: 10.1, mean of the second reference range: 10.4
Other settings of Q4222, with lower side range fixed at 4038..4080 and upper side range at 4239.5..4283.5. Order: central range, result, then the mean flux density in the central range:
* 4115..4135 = -0.155 mag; 11.3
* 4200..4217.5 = -0.125 mag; 11.5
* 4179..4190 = -0.043 mag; 10.5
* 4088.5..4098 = -0.232 mag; 11.9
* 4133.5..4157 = -0.032 mag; 10.2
